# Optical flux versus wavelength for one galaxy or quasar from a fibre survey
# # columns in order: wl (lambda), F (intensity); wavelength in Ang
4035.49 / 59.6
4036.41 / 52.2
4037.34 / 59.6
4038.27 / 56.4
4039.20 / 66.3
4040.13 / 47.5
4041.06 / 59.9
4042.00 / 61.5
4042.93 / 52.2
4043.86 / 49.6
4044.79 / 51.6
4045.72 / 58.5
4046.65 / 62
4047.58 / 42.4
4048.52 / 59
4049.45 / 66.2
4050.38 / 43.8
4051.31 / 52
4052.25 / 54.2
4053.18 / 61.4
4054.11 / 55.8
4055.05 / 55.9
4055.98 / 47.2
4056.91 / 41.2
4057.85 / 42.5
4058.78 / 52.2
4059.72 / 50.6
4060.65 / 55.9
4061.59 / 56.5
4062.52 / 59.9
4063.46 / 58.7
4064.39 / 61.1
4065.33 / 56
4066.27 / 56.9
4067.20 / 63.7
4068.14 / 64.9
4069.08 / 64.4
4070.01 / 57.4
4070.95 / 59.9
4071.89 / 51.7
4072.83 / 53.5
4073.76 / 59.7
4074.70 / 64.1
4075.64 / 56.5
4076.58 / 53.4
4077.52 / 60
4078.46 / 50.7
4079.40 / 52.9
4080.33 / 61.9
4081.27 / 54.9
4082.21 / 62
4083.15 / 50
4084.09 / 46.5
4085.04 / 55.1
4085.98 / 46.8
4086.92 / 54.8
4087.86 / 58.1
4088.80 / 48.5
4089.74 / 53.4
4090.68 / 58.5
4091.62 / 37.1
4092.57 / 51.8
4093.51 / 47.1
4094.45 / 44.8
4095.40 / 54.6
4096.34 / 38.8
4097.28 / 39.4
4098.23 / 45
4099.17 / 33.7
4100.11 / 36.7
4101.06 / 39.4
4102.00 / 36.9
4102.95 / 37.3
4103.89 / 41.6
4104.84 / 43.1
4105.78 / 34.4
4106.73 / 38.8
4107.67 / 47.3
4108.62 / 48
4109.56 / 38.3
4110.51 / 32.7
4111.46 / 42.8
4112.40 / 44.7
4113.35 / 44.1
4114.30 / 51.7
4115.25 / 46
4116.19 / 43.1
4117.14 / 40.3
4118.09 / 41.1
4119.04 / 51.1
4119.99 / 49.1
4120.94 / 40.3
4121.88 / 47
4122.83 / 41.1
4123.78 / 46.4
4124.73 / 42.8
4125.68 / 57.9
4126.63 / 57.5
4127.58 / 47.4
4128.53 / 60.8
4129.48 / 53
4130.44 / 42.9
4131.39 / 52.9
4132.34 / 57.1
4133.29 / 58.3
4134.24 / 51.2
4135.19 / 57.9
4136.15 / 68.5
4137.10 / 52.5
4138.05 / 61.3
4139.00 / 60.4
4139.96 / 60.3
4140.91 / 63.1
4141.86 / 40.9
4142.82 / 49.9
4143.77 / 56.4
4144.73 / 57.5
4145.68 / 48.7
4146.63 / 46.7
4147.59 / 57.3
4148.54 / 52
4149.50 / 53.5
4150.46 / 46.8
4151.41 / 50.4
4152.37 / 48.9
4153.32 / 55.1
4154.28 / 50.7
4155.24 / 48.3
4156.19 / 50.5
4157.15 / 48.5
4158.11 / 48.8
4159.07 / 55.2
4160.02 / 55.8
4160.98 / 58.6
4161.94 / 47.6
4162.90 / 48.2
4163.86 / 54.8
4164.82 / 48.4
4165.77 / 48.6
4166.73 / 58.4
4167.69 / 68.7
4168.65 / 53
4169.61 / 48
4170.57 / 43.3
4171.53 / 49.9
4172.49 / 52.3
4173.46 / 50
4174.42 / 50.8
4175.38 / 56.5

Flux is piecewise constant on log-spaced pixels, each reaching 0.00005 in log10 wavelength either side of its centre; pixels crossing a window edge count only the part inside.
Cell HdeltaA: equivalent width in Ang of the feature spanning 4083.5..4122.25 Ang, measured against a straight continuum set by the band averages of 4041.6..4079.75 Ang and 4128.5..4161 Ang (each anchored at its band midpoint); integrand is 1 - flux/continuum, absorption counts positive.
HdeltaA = 7.1 Ang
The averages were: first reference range 55.6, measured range 44.6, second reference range 53.6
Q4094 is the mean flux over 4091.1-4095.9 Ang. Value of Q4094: 47.1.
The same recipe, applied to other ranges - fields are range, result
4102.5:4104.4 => 39.5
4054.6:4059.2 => 47.8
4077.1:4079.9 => 54.7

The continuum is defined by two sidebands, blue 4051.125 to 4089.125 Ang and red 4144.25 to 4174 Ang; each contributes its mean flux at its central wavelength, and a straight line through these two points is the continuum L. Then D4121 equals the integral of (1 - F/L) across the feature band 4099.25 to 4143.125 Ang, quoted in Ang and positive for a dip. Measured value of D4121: 4.6 Ang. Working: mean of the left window 55.4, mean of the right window 51.8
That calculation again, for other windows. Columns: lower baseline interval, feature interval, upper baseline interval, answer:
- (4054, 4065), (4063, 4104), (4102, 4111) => -4.7 Ang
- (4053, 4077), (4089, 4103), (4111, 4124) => 1.6 Ang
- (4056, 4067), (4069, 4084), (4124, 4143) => -0.7 Ang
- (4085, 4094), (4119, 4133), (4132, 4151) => 1.0 Ang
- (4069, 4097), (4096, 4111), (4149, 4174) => 3.8 Ang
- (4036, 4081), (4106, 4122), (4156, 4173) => 3.0 Ang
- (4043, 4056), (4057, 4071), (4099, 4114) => -1.7 Ang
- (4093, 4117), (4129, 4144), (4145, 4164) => -2.3 Ang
